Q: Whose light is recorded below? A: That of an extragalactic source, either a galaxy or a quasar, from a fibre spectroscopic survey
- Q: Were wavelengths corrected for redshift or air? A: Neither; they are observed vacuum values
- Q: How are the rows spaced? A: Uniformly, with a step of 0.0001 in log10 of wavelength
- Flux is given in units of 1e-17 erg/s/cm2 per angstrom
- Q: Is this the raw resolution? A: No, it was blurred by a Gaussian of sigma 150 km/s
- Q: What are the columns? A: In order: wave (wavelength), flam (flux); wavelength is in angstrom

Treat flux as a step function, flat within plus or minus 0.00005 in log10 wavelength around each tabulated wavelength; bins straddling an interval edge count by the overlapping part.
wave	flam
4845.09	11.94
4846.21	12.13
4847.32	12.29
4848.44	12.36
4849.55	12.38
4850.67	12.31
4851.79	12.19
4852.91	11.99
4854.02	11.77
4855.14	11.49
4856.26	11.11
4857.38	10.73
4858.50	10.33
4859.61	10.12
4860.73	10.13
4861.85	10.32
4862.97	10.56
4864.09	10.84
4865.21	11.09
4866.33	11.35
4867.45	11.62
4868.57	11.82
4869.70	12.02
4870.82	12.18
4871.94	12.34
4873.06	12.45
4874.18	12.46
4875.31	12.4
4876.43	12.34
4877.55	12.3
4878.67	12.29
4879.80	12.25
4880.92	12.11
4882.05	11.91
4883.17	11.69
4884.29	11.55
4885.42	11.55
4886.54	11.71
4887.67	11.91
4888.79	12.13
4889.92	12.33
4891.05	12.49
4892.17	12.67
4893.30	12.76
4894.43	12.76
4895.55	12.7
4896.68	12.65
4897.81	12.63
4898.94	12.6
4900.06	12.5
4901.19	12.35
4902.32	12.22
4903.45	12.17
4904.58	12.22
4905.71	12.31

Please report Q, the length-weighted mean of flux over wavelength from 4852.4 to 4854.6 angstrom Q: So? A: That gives 11.9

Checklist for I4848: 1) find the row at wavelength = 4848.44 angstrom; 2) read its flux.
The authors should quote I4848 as 12.36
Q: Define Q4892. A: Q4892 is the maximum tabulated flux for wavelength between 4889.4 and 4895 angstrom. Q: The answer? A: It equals 12.76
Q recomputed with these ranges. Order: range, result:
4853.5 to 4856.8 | 11.4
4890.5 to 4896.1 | 12.7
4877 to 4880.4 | 12.3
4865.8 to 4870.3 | 11.7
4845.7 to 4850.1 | 12.3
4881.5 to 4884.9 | 11.7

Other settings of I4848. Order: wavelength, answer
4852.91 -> 11.99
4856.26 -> 11.11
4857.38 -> 10.73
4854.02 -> 11.77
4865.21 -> 11.09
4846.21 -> 12.13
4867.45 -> 11.62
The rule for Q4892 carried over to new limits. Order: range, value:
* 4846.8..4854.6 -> 12.38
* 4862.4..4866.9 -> 11.35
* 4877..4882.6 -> 12.3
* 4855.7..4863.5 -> 11.11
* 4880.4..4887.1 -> 12.11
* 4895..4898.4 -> 12.7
